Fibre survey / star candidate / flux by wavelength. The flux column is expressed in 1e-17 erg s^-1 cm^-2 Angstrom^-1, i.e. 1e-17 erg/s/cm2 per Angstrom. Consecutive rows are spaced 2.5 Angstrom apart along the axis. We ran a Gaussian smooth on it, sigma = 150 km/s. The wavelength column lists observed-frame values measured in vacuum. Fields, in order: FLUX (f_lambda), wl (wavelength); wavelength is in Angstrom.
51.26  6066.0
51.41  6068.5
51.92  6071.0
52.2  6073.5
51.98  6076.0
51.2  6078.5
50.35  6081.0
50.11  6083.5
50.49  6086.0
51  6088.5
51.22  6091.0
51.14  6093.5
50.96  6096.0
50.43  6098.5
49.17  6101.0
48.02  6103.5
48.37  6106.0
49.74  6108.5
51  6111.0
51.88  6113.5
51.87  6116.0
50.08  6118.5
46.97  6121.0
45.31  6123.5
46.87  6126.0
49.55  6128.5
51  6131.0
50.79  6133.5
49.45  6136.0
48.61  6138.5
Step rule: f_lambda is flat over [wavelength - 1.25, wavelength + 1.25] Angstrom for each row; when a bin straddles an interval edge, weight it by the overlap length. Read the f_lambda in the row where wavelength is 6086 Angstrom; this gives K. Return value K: 50.49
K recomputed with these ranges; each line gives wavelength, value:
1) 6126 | 46.87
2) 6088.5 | 51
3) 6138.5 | 48.61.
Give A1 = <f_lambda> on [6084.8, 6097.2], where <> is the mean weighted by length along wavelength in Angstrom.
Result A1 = 51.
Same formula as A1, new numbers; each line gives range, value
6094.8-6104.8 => 49.6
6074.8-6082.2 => 51.2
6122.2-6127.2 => 46.1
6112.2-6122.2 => 50.2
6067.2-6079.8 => 51.7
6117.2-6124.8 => 47.5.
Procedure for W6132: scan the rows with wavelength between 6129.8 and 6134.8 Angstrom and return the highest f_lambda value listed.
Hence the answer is 51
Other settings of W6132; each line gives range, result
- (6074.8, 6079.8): 51.98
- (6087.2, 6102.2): 51.22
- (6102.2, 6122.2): 51.88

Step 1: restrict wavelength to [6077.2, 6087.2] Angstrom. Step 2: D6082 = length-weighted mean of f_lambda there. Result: 50.5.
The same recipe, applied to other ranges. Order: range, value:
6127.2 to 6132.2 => 50.2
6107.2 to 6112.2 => 50.3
